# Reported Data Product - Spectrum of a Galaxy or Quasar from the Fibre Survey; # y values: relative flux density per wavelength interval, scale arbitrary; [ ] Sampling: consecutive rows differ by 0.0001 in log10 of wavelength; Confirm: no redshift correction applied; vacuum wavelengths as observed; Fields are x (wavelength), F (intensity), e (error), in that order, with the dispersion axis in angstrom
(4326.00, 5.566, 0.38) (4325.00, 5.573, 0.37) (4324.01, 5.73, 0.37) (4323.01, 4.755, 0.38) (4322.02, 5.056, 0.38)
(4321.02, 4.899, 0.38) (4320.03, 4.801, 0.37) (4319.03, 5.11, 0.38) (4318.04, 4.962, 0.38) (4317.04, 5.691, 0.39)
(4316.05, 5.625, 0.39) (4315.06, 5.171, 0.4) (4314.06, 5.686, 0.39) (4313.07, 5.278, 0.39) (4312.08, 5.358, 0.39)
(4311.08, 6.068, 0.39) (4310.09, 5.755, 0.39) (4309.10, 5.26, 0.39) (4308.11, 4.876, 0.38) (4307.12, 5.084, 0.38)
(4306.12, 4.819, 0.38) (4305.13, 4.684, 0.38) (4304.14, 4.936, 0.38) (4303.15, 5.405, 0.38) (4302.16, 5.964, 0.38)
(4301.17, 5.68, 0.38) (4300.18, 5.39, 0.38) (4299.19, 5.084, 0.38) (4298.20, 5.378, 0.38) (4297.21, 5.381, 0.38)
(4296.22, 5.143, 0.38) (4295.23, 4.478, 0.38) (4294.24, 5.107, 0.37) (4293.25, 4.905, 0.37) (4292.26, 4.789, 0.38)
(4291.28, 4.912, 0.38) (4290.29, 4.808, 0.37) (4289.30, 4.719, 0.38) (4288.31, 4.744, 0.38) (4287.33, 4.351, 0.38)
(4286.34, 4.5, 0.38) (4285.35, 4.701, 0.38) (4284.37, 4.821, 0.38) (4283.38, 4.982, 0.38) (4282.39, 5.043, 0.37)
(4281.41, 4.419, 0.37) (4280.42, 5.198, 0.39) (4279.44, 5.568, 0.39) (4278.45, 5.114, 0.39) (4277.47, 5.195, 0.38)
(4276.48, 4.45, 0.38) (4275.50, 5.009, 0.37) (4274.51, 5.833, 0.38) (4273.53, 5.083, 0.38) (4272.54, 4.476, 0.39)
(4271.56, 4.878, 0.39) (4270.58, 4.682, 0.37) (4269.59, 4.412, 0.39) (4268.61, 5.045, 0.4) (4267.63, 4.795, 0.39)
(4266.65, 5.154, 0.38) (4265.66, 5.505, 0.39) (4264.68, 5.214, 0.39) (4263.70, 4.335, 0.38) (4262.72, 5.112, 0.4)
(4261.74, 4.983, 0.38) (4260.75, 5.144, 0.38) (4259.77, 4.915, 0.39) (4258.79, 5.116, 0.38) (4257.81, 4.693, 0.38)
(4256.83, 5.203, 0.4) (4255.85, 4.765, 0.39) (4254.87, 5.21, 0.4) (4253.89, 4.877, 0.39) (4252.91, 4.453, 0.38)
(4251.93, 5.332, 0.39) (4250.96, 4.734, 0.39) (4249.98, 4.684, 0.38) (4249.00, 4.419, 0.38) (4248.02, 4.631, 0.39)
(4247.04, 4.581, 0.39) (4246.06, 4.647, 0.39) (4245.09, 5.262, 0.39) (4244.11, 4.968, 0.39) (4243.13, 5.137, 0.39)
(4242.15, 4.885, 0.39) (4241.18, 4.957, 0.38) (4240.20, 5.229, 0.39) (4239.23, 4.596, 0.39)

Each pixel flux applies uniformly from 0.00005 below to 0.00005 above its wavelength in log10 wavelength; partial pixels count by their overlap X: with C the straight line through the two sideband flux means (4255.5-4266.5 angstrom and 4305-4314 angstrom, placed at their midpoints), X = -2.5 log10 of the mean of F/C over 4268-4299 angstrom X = 0.05 mag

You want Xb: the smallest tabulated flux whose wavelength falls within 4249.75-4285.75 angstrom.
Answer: 4.335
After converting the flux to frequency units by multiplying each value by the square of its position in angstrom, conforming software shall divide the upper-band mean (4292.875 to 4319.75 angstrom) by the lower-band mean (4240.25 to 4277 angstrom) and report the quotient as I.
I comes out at 1.1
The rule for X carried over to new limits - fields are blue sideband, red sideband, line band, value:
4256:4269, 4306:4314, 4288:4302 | 0.04 mag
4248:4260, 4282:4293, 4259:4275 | -0.03 mag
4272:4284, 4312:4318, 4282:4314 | 0.04 mag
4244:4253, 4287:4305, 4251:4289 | 0.00 mag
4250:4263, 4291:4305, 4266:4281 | 0.01 mag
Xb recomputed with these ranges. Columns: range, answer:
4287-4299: 4.351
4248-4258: 4.419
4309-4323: 4.801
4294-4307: 4.478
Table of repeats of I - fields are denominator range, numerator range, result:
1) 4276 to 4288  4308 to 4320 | 1.13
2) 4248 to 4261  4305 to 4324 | 1.10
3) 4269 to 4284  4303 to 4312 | 1.07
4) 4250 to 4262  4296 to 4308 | 1.08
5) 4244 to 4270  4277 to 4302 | 1.03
